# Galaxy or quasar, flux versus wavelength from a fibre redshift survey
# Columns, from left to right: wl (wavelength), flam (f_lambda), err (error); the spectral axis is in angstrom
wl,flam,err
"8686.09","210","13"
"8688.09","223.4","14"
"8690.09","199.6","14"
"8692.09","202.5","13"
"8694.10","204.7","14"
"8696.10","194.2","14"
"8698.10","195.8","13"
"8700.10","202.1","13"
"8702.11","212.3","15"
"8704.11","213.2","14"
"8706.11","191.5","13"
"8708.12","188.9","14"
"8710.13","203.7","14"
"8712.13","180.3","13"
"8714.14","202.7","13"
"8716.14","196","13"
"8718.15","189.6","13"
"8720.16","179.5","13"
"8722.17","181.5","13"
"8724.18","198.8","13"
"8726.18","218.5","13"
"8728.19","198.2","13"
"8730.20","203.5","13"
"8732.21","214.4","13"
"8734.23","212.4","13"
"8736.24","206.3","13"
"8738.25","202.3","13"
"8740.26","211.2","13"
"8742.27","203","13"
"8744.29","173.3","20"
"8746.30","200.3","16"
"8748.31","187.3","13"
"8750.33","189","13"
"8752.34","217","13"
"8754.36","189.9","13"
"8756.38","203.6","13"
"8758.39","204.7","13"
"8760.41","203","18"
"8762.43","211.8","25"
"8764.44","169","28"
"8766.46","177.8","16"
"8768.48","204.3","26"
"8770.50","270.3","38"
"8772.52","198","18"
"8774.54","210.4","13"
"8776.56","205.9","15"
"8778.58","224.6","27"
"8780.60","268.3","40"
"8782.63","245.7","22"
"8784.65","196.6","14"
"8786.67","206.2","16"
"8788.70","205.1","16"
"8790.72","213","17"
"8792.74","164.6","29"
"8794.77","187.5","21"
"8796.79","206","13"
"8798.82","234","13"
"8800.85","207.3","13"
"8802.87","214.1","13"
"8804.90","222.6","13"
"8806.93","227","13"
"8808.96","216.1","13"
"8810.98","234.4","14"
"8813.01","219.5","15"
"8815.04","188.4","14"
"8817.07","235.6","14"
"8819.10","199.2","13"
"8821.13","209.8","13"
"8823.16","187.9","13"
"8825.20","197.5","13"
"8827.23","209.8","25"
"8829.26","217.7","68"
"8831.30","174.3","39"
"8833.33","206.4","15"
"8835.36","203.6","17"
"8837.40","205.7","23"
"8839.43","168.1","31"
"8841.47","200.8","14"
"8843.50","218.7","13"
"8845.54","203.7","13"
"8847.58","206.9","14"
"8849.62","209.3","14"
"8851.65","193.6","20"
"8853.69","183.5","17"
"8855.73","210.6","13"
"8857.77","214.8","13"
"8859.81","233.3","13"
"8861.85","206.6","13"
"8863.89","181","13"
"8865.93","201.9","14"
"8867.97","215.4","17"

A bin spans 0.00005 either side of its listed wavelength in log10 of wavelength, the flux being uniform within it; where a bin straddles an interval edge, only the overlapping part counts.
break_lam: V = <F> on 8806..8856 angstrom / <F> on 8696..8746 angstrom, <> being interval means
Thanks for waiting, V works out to 1.0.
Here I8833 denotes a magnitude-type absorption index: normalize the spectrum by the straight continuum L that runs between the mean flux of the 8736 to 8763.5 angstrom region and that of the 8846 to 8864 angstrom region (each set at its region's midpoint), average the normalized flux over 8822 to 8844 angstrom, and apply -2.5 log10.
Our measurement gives 0.03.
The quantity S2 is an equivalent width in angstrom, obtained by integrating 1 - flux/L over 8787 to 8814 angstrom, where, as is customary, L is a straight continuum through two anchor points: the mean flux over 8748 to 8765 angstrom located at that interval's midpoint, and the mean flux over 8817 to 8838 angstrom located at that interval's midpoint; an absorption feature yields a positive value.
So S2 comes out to -1.39 angstrom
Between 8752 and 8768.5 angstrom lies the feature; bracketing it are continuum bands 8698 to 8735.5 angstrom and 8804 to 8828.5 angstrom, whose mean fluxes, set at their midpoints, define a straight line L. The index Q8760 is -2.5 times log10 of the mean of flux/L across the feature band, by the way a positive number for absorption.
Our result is 0.04 mag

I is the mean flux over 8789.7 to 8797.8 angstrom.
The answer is 193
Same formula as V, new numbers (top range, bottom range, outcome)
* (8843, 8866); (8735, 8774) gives 1.02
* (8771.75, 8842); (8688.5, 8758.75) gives 1.05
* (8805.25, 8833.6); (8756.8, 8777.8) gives 1.02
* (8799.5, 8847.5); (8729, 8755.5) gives 1.03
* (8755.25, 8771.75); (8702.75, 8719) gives 1.05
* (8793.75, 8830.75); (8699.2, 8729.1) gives 1.07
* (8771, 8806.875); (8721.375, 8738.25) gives 1.04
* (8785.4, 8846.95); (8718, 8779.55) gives 1.02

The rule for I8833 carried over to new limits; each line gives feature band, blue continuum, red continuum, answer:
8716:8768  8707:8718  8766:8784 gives 0.05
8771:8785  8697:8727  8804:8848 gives -0.11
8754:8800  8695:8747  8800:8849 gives -0.03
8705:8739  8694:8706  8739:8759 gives 0.01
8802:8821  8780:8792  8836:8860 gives -0.02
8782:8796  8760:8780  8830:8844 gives 0.02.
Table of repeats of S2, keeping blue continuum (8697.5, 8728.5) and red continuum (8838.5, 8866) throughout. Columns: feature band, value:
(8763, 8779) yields -0.6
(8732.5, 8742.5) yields -0.5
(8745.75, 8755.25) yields 0.1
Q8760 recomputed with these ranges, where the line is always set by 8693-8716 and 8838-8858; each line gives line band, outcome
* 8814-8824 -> -0.023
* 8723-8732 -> -0.033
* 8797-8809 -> -0.100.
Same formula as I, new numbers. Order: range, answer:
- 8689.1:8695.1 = 202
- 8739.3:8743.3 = 207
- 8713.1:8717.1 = 199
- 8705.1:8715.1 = 193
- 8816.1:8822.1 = 215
